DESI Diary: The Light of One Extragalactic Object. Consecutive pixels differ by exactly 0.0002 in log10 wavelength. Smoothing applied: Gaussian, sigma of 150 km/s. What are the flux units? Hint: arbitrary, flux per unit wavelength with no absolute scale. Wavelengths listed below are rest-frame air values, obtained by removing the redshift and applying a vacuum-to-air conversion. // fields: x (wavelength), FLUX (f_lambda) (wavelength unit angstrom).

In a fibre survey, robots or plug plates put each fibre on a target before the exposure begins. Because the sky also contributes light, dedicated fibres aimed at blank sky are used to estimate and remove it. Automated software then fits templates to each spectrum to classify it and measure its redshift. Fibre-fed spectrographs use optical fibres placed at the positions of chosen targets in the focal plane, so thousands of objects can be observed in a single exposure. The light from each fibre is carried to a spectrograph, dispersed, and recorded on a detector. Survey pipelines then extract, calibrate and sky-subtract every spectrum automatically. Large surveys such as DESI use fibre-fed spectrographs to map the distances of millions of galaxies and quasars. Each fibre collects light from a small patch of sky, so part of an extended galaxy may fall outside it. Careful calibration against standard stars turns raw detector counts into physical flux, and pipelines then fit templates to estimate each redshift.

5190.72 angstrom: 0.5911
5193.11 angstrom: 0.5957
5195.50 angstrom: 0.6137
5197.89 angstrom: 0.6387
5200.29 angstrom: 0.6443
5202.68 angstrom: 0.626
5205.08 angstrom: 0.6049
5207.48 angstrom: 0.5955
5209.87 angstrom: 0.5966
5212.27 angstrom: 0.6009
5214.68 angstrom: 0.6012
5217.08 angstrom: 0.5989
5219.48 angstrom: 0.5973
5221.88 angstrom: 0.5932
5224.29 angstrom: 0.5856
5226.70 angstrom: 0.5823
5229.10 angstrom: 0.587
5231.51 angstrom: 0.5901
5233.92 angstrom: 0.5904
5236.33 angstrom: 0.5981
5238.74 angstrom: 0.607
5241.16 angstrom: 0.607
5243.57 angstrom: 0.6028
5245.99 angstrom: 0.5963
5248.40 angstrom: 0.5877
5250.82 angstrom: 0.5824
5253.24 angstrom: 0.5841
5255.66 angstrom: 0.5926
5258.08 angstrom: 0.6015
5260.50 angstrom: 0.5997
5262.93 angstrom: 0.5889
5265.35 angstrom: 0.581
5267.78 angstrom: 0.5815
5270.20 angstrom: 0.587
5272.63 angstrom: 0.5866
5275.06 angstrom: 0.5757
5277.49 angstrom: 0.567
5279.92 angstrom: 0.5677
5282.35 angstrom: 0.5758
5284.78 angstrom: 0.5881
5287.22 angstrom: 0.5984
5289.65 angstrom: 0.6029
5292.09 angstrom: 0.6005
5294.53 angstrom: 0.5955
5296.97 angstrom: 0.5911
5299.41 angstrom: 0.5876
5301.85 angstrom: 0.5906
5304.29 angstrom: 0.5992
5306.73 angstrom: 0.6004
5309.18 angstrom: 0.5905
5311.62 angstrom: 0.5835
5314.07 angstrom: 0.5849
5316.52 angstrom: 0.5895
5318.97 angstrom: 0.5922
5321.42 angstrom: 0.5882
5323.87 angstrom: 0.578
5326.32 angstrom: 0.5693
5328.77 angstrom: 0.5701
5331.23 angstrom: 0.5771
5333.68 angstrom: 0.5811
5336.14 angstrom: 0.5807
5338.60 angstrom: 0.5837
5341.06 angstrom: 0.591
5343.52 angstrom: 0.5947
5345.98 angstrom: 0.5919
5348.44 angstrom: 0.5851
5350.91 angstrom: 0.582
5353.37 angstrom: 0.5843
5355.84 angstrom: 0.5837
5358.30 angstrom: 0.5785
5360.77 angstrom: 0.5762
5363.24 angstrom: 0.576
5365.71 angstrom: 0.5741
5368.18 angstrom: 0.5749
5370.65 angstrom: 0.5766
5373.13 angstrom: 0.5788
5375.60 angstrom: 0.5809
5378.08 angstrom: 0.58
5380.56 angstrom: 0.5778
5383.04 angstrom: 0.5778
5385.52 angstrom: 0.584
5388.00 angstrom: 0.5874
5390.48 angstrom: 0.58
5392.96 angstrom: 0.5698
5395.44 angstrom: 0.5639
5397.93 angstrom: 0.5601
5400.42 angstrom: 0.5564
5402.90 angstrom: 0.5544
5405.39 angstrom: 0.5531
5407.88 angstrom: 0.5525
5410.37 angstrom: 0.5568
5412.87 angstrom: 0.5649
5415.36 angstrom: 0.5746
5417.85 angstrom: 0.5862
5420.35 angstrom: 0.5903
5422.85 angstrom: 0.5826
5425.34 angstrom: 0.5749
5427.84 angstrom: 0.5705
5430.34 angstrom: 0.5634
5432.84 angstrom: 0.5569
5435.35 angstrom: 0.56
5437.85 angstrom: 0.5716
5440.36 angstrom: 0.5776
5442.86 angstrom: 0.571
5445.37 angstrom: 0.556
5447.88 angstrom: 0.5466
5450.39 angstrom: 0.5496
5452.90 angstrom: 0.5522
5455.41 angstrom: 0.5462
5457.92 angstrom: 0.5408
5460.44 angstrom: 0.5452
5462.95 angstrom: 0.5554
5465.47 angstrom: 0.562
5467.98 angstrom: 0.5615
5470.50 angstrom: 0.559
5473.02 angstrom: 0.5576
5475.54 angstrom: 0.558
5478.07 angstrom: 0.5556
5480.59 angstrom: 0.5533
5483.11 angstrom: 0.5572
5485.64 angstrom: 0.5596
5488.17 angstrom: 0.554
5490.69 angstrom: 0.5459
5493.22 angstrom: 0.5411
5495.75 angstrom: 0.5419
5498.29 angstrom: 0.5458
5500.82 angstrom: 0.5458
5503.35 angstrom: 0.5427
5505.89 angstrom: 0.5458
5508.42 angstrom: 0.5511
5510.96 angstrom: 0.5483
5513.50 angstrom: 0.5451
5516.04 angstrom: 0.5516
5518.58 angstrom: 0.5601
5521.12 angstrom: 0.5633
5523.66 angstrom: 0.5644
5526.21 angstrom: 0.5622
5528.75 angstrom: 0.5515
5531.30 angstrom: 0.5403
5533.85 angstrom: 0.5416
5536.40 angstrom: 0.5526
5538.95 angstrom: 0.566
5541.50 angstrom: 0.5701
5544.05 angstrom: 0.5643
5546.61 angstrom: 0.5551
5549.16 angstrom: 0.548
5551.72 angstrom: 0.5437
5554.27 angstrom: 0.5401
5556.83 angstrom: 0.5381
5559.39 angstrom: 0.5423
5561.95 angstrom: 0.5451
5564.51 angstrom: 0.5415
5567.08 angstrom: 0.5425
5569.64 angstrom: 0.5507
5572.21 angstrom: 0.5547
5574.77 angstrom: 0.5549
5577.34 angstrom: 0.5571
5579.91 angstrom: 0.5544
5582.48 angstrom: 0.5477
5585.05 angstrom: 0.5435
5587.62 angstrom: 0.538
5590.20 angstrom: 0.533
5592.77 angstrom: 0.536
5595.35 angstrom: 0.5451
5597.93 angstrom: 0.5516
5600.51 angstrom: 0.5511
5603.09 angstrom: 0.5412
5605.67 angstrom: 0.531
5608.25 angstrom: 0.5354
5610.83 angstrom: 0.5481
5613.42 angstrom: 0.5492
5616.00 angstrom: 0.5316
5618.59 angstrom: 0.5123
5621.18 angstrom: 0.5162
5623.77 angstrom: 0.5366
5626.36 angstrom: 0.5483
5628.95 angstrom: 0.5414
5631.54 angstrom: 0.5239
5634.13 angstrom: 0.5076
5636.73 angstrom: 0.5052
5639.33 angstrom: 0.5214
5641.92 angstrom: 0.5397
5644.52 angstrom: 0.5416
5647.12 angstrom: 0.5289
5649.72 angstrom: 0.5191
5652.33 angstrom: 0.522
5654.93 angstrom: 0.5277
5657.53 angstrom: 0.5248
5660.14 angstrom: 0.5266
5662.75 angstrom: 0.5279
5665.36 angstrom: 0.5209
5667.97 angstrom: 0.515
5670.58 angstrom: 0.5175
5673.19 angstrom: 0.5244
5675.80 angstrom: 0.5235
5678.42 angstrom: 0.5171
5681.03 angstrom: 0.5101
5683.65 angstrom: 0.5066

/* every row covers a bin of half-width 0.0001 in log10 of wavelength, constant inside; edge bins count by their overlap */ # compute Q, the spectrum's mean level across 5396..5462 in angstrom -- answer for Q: 0.562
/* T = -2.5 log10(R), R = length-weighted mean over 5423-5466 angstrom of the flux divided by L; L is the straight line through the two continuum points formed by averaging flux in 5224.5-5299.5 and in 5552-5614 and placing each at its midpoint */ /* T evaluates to 0.01 mag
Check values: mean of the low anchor 0.59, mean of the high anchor 0.545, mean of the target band 0.559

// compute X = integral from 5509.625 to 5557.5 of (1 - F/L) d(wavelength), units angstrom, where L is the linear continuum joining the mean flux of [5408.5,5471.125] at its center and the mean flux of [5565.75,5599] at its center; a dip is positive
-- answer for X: -0.1 angstrom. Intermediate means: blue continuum 0.563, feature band 0.553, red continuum 0.547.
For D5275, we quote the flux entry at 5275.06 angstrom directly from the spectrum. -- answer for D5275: 0.5757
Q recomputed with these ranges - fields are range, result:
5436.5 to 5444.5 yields 0.573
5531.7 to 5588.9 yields 0.55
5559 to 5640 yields 0.539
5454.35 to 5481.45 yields 0.554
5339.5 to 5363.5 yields 0.585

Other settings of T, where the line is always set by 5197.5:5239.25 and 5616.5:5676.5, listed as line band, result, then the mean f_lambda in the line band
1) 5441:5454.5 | 0.009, 0.556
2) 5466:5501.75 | 0.002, 0.553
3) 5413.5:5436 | -0.017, 0.573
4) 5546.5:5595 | -0.014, 0.545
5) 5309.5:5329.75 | 0.001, 0.583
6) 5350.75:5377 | -0.006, 0.579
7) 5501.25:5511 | 0.006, 0.547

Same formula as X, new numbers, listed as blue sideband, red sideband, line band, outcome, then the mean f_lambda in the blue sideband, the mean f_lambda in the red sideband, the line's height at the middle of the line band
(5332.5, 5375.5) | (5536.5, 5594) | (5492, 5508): 0.42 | 0.582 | 0.549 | 0.559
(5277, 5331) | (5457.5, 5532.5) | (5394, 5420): 0.23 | 0.587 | 0.552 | 0.568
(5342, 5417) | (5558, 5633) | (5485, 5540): 0.33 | 0.575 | 0.541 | 0.554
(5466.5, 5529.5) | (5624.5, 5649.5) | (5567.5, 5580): -0.32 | 0.553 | 0.529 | 0.54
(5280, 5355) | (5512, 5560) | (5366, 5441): 0.32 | 0.587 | 0.553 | 0.574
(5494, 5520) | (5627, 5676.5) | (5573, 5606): -0.68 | 0.548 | 0.525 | 0.535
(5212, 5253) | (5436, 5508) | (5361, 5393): -0.50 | 0.594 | 0.554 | 0.57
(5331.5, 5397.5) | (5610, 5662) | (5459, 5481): 0.15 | 0.58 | 0.528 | 0.56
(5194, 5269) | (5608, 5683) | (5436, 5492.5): 0.18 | 0.599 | 0.526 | 0.558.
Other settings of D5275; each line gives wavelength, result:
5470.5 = 0.559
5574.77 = 0.5549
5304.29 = 0.5992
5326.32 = 0.5693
